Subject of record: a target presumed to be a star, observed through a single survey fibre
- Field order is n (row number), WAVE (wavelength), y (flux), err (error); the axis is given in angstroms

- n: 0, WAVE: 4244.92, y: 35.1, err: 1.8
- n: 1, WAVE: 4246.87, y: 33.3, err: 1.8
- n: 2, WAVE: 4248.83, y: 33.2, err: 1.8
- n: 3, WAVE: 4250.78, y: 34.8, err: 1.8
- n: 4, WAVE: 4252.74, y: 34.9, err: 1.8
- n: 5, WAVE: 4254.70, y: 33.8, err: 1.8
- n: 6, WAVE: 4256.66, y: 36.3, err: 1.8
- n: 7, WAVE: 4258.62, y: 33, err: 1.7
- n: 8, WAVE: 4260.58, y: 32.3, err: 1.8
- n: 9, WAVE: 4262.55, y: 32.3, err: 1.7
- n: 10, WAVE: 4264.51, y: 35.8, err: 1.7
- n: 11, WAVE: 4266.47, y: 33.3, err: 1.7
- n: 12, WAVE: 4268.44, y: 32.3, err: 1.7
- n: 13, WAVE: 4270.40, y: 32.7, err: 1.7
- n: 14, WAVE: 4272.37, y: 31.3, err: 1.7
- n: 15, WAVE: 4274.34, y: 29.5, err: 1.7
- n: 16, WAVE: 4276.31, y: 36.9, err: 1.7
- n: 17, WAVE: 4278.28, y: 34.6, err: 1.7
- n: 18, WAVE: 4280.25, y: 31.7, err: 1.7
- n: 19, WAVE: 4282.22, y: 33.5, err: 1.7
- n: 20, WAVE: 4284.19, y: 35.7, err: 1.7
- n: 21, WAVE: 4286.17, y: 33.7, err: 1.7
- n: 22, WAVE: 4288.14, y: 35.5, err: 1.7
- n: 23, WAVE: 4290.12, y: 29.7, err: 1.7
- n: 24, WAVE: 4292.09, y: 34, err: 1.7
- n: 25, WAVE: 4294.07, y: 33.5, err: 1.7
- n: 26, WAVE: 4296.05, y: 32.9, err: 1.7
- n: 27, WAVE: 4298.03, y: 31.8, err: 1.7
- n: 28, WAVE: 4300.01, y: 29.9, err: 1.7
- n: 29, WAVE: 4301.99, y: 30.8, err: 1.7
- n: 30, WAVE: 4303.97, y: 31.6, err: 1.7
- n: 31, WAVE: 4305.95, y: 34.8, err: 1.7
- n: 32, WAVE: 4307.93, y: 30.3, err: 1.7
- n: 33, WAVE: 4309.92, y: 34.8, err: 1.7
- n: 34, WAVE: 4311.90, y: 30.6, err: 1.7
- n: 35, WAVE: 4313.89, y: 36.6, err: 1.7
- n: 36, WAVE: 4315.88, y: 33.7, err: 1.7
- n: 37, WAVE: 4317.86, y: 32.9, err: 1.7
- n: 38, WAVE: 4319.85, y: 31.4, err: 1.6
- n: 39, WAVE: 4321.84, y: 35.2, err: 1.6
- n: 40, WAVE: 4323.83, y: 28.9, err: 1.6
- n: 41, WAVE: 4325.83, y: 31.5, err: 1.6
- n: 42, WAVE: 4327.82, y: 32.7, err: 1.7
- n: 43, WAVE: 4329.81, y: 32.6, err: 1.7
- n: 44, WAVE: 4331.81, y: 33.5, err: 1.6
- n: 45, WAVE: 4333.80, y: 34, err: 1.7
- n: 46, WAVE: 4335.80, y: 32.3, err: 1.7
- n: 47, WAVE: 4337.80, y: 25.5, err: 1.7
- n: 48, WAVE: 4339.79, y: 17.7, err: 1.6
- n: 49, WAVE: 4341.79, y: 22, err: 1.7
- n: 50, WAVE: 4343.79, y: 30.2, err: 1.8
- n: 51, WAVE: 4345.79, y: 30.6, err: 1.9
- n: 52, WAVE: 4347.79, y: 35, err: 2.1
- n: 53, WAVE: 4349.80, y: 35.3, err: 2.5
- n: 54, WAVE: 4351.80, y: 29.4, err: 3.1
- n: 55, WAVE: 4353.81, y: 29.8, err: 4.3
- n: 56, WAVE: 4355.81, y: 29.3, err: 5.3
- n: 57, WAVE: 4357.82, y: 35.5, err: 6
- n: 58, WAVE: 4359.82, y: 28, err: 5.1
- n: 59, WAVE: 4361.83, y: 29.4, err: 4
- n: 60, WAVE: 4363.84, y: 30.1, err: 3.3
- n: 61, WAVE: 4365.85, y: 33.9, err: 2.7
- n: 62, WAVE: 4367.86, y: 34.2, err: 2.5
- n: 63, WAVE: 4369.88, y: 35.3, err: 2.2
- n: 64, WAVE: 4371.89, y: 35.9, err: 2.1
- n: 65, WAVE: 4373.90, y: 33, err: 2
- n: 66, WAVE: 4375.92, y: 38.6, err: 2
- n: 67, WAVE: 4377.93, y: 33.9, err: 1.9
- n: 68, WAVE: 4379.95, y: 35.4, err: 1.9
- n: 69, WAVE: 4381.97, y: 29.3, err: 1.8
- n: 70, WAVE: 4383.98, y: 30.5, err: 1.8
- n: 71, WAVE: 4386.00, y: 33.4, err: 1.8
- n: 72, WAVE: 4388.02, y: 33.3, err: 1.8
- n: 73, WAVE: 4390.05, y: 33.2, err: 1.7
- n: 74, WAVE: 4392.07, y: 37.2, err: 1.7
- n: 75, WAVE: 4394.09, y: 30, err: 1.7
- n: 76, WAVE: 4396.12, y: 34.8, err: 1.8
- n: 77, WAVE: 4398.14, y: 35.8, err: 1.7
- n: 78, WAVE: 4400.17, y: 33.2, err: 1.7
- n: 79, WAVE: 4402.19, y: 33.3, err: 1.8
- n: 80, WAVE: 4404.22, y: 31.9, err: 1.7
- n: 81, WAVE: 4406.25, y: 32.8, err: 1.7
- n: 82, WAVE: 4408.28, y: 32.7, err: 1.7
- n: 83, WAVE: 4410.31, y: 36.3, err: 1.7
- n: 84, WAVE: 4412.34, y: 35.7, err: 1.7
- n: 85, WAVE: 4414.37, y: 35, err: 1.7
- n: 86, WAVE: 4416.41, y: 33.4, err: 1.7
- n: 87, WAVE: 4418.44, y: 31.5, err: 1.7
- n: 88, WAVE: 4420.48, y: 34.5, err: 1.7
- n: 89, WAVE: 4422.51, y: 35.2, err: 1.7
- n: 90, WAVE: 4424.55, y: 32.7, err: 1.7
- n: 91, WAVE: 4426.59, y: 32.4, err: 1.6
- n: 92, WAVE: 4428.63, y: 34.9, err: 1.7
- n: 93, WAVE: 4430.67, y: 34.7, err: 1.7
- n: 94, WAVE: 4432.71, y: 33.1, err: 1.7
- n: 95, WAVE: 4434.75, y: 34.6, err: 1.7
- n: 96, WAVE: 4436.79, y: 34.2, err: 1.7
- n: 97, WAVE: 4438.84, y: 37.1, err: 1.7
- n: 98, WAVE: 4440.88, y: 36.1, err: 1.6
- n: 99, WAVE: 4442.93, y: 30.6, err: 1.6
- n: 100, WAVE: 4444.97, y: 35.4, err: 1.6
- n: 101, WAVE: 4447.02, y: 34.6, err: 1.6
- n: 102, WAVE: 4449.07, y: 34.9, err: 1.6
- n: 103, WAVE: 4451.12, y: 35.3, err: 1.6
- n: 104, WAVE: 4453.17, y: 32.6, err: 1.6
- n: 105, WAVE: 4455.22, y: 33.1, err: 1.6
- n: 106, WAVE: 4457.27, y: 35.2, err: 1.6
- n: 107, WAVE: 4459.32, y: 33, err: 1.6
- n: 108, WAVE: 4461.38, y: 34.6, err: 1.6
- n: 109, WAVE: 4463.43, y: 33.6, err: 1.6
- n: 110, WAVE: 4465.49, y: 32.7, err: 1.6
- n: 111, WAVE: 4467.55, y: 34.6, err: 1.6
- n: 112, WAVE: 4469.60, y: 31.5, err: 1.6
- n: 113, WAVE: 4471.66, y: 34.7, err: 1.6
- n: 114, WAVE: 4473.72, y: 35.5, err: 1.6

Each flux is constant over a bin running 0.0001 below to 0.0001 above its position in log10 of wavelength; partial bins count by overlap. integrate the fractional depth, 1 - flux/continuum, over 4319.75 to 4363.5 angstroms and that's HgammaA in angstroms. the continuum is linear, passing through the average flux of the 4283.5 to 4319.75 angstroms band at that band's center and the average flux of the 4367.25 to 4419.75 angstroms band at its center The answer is 3.77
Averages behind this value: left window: 32.9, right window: 33.8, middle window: 30.4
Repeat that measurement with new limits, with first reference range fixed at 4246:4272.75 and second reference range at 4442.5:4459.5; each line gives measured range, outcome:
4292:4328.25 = 1.30 angstroms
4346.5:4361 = 0.90 angstroms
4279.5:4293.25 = 0.08 angstroms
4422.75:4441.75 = -0.26 angstroms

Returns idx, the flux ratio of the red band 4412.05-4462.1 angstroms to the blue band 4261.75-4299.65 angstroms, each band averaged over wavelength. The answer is 1.0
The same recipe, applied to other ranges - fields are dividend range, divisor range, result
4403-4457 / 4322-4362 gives 1.12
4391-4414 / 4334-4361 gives 1.16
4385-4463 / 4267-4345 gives 1.07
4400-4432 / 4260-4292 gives 1.02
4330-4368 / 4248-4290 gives 0.90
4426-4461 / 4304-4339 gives 1.06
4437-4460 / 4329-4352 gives 1.15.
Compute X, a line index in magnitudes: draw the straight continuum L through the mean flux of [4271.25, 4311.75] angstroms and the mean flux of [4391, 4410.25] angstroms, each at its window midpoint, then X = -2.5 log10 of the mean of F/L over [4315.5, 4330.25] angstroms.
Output 0.02 mag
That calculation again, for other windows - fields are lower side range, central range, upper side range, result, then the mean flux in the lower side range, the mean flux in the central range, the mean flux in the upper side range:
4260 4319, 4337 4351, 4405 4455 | 0.188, 33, 28.1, 34.2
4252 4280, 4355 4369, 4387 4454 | 0.075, 33.4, 31.5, 34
